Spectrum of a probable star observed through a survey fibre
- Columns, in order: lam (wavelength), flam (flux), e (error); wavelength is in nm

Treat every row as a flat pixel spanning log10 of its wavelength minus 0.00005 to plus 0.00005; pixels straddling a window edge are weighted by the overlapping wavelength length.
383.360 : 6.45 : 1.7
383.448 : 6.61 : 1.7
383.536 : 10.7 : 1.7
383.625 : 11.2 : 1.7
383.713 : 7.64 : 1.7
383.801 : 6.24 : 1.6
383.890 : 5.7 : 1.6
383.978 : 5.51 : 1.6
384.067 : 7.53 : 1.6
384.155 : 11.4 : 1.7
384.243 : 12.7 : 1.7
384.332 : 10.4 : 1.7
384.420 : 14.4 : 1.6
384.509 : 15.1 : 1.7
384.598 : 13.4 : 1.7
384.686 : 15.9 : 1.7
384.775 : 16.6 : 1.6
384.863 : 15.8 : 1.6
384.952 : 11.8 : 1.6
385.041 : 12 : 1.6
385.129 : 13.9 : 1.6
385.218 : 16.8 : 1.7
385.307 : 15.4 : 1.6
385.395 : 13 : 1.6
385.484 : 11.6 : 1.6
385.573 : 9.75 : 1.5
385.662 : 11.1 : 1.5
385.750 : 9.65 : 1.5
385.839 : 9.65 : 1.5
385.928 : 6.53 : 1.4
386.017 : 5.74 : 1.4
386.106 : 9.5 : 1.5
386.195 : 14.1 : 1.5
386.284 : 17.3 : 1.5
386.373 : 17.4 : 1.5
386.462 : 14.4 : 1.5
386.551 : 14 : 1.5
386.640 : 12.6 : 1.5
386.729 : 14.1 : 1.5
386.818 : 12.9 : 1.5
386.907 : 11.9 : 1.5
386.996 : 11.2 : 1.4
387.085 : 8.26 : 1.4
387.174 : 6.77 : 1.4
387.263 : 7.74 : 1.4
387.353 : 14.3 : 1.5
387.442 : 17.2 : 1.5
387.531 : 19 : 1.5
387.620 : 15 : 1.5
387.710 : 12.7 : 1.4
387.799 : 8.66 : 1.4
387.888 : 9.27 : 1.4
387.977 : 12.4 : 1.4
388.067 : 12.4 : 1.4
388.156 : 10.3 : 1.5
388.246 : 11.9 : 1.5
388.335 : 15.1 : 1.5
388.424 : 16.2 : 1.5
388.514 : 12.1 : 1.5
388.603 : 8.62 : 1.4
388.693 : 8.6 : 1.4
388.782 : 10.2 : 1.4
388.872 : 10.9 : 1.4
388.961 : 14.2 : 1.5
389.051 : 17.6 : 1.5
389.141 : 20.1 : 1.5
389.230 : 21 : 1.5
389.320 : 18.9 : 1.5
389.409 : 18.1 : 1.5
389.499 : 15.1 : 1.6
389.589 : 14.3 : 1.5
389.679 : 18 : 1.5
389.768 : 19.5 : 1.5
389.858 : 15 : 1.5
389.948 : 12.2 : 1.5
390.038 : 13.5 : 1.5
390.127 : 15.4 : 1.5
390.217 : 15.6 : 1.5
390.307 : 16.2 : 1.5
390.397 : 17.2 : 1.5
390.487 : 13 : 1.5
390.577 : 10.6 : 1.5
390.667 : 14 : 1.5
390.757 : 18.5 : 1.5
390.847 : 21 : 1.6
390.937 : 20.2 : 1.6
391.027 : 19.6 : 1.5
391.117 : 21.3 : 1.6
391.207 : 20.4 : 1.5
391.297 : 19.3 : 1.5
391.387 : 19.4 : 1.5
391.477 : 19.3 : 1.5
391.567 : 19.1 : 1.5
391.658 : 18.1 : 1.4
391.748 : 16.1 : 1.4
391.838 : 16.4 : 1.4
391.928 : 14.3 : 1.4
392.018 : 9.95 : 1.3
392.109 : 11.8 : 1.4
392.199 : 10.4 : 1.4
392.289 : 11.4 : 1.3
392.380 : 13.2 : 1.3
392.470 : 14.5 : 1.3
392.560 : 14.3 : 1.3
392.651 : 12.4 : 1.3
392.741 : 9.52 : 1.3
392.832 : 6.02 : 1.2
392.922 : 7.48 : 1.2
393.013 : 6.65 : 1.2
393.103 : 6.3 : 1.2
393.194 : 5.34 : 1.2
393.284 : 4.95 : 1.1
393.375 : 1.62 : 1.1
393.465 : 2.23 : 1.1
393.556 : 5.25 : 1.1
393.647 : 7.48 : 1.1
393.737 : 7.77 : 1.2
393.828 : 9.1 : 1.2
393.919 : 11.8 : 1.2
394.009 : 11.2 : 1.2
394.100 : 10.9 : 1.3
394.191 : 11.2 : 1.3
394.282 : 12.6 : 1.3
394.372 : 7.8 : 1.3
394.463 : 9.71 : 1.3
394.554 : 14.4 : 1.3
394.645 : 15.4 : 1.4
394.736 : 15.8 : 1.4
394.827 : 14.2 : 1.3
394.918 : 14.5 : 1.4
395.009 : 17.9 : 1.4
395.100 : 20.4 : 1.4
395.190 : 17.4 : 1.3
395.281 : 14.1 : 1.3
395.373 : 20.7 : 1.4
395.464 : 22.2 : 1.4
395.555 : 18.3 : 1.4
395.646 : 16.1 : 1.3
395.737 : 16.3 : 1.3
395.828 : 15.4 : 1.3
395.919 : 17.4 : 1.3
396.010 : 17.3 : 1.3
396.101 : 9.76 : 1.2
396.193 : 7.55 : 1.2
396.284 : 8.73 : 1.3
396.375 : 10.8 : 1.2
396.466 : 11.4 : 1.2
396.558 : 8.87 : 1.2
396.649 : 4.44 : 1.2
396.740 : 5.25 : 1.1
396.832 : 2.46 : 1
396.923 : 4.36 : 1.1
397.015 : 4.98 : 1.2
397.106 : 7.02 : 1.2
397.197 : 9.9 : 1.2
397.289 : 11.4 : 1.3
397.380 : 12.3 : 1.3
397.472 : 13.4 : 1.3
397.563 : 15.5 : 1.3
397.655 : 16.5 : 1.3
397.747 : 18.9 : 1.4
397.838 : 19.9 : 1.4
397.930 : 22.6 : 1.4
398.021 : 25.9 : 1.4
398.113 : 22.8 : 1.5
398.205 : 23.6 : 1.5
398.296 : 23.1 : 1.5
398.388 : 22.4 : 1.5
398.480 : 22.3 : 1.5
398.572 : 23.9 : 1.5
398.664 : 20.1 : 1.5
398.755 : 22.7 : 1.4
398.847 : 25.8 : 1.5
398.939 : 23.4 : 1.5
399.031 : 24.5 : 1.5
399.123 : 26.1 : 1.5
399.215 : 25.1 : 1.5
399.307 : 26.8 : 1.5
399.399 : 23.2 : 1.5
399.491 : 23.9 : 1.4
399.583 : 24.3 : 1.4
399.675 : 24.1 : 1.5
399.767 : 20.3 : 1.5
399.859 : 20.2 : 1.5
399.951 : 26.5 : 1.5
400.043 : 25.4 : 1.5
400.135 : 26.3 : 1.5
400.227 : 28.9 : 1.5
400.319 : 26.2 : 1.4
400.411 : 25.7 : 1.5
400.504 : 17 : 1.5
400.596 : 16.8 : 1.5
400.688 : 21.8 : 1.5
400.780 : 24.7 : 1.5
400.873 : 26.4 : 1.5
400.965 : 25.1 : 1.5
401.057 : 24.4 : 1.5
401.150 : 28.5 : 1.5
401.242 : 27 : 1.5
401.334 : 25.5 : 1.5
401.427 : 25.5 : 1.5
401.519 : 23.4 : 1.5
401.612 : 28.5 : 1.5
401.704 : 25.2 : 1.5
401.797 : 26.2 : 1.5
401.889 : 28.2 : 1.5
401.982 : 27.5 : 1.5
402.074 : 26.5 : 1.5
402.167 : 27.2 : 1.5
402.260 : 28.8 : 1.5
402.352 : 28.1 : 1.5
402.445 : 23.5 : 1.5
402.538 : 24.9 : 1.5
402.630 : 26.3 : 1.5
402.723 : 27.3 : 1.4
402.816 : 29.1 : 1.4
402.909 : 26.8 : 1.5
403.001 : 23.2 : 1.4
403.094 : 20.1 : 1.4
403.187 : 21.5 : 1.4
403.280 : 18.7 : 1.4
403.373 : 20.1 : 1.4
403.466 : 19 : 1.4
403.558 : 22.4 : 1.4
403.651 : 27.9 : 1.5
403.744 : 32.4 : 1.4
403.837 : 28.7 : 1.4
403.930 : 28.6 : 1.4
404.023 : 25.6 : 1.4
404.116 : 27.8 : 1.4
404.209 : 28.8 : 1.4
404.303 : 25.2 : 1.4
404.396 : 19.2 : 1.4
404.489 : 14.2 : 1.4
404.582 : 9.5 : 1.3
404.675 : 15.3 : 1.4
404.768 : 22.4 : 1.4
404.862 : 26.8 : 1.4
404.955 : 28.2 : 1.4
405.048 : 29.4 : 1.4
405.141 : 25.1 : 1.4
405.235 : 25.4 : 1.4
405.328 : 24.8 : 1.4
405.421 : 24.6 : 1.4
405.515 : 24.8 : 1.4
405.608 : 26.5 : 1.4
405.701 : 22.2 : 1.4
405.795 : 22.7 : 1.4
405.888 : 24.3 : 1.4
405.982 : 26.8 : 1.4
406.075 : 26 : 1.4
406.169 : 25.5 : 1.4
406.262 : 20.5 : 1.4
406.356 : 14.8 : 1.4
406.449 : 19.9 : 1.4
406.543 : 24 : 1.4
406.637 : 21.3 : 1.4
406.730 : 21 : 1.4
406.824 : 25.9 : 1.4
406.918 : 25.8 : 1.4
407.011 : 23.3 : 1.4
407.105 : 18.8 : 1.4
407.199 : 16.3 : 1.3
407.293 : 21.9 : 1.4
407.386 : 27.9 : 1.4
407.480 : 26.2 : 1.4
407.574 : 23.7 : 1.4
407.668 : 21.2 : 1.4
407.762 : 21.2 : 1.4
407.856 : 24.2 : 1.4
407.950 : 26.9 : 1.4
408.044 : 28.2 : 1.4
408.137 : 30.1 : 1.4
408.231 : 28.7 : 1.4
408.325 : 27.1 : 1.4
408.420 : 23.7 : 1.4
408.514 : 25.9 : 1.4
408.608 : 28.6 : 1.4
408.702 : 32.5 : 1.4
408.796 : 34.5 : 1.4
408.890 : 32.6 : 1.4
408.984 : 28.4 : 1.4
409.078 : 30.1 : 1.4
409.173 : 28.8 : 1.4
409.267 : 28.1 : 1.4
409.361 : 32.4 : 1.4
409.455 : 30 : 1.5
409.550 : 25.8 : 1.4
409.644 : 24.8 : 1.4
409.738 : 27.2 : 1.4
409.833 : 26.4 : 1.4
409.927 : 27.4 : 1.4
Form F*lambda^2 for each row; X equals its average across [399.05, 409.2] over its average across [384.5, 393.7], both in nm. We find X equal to 2.02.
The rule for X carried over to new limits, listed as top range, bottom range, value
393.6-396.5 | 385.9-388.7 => 1.16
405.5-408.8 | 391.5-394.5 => 2.55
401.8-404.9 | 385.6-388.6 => 2.18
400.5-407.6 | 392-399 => 1.88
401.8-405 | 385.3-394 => 2.02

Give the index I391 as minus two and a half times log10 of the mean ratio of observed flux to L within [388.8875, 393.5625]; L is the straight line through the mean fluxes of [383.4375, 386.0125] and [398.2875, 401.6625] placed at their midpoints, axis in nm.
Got 0.16 mag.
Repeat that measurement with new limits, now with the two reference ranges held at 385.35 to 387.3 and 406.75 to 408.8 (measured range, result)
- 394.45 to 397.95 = 0.30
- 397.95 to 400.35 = -0.22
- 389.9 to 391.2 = -0.16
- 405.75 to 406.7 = 0.08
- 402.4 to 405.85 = -0.05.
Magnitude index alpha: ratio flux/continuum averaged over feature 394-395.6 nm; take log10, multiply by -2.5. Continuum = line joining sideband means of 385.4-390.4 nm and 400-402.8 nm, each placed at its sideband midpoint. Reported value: 0.29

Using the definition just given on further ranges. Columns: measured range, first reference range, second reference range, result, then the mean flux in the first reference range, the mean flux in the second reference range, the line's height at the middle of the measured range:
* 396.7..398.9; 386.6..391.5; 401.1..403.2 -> 0.33 mag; 14.7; 26.1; 22.3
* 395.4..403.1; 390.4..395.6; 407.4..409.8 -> -0.07 mag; 13.3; 27.6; 19.1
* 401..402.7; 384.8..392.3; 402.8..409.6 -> -0.19 mag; 14.1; 24.8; 22.2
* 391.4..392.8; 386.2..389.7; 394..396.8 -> -0.05 mag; 13.6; 13.5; 13.5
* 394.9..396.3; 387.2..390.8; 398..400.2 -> 0.26 mag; 14.2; 23.9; 20.5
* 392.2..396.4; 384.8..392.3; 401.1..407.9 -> 0.45 mag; 14.1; 24.2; 17.8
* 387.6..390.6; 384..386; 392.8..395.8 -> -0.18 mag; 12.3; 11.7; 12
